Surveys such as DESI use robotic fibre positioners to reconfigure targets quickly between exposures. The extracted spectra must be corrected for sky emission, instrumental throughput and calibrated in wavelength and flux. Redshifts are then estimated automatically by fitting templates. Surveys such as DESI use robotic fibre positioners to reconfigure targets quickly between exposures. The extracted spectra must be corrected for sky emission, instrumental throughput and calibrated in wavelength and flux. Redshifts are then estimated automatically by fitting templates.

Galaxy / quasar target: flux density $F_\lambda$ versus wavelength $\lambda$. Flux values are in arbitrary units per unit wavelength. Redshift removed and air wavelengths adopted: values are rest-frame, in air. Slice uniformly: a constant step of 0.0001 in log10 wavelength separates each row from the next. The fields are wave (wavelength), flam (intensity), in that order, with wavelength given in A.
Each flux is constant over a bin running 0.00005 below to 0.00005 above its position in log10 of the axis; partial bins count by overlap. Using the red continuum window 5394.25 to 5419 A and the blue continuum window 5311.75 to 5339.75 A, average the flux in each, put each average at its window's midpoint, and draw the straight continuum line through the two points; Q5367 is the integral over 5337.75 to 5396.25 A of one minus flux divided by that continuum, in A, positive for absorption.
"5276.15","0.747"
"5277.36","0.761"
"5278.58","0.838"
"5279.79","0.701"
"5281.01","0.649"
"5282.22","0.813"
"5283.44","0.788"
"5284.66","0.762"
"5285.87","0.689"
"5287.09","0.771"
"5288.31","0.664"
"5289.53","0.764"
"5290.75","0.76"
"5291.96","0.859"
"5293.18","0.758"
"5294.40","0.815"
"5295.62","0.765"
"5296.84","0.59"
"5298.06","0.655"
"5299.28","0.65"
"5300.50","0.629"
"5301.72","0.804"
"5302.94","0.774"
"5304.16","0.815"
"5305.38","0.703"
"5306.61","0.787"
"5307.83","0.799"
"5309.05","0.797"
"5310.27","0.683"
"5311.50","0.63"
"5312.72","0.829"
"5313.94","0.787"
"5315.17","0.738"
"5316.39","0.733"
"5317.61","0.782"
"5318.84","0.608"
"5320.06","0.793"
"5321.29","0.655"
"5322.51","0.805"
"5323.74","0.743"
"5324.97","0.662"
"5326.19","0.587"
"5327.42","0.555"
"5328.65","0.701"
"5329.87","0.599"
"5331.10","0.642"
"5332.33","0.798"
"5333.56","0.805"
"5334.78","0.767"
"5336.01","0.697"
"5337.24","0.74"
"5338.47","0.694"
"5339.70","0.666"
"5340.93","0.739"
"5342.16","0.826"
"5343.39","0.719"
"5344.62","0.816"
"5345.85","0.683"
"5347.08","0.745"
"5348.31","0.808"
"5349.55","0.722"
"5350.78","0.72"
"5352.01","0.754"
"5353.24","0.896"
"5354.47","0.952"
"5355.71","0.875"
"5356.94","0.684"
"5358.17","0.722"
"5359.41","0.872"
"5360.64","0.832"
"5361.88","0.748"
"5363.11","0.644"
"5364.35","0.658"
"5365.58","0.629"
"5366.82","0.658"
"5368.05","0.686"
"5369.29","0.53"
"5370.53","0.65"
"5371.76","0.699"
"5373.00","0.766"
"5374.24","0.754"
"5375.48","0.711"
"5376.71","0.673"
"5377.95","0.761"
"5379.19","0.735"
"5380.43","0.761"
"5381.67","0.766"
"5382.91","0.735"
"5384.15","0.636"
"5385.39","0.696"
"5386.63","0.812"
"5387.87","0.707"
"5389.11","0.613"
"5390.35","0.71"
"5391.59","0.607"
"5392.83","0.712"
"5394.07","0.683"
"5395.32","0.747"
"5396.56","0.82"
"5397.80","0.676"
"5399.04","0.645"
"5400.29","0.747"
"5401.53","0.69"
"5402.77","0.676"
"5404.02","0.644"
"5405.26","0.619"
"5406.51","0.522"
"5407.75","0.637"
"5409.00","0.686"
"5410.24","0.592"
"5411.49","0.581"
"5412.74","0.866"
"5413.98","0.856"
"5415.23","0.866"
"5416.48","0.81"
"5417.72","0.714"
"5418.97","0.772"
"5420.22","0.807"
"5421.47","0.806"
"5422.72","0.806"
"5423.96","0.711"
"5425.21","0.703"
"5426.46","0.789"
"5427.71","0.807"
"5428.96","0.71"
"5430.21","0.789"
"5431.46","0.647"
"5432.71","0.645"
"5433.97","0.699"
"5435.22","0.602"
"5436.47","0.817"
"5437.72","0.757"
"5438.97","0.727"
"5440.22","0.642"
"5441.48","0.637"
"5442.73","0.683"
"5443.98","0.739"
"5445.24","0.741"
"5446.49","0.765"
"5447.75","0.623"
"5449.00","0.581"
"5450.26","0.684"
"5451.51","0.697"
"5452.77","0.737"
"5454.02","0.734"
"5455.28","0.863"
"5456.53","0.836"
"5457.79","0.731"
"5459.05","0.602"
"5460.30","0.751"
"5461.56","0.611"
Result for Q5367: -1.6 A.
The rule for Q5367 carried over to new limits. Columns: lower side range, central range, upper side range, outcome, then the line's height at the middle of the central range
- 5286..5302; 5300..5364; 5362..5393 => -2.7 A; 0.711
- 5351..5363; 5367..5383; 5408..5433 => 1.6 A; 0.789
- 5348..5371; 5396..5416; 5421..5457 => 0.9 A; 0.729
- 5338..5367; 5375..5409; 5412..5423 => 4.0 A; 0.787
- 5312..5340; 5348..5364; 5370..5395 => -1.6 A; 0.711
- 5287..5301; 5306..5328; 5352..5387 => 0.1 A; 0.726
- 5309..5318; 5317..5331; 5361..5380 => 1.0 A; 0.734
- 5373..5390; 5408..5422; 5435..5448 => -0.8 A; 0.714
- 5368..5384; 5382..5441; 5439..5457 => -0.3 A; 0.71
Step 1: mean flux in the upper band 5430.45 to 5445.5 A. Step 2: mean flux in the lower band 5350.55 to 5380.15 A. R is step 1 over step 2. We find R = 0.95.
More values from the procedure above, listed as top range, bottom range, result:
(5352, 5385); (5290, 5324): 0.99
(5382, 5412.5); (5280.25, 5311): 0.91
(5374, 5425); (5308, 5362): 0.97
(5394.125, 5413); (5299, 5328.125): 0.93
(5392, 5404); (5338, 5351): 0.95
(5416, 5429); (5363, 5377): 1.14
